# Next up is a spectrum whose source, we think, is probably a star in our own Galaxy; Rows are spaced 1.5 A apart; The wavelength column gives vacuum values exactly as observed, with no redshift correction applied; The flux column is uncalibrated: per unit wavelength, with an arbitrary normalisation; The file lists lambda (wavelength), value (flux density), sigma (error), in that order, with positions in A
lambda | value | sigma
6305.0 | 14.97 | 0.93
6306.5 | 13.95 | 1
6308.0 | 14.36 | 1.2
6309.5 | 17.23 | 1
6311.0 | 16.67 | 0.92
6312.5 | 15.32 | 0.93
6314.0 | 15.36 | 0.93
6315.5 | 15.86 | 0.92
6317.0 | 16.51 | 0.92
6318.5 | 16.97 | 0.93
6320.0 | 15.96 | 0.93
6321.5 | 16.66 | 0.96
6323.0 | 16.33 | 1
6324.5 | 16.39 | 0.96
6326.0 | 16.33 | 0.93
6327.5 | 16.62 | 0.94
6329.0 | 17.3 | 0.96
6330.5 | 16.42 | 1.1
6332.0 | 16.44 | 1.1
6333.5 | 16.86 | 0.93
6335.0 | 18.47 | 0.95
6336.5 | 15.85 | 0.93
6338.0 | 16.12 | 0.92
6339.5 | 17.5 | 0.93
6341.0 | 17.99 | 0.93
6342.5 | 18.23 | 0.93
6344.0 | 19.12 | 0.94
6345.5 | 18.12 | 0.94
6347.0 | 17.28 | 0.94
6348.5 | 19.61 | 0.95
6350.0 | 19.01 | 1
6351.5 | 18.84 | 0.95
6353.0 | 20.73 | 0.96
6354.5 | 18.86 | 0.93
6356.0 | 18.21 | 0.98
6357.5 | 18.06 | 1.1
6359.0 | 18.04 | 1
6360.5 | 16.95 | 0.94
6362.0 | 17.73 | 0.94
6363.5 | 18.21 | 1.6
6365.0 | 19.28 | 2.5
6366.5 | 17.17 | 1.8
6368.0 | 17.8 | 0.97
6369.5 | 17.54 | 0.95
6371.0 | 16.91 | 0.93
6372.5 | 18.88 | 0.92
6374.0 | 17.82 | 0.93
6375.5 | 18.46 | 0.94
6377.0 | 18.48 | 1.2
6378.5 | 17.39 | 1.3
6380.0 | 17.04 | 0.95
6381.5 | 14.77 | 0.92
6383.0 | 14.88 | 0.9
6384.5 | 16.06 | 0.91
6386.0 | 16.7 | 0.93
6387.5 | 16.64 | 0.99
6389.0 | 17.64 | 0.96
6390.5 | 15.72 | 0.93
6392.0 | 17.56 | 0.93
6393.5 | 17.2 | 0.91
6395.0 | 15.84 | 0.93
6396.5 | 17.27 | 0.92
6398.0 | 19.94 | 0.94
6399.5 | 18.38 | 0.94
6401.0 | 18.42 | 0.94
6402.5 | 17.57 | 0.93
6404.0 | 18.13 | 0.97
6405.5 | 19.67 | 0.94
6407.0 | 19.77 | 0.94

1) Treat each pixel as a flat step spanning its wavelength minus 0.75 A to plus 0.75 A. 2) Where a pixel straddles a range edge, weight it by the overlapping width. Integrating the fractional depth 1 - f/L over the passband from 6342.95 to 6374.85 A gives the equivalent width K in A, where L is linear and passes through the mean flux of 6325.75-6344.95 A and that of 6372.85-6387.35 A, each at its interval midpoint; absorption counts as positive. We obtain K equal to -2.3 A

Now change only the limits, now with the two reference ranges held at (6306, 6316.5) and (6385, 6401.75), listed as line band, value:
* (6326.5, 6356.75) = -3.0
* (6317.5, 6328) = -0.4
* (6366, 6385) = -0.2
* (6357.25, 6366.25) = -0.7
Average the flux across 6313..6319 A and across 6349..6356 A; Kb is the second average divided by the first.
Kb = 1.2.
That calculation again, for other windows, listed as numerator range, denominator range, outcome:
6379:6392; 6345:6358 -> 0.87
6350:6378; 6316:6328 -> 1.11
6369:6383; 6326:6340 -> 1.03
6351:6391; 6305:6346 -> 1.06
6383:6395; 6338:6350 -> 0.91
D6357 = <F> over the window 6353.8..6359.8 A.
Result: 18.3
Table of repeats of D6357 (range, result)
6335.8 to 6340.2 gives 16.5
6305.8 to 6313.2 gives 15.5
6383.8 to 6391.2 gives 16.6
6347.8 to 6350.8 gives 19.3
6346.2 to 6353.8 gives 19.1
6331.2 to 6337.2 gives 16.9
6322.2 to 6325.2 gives 16.4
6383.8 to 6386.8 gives 16.4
